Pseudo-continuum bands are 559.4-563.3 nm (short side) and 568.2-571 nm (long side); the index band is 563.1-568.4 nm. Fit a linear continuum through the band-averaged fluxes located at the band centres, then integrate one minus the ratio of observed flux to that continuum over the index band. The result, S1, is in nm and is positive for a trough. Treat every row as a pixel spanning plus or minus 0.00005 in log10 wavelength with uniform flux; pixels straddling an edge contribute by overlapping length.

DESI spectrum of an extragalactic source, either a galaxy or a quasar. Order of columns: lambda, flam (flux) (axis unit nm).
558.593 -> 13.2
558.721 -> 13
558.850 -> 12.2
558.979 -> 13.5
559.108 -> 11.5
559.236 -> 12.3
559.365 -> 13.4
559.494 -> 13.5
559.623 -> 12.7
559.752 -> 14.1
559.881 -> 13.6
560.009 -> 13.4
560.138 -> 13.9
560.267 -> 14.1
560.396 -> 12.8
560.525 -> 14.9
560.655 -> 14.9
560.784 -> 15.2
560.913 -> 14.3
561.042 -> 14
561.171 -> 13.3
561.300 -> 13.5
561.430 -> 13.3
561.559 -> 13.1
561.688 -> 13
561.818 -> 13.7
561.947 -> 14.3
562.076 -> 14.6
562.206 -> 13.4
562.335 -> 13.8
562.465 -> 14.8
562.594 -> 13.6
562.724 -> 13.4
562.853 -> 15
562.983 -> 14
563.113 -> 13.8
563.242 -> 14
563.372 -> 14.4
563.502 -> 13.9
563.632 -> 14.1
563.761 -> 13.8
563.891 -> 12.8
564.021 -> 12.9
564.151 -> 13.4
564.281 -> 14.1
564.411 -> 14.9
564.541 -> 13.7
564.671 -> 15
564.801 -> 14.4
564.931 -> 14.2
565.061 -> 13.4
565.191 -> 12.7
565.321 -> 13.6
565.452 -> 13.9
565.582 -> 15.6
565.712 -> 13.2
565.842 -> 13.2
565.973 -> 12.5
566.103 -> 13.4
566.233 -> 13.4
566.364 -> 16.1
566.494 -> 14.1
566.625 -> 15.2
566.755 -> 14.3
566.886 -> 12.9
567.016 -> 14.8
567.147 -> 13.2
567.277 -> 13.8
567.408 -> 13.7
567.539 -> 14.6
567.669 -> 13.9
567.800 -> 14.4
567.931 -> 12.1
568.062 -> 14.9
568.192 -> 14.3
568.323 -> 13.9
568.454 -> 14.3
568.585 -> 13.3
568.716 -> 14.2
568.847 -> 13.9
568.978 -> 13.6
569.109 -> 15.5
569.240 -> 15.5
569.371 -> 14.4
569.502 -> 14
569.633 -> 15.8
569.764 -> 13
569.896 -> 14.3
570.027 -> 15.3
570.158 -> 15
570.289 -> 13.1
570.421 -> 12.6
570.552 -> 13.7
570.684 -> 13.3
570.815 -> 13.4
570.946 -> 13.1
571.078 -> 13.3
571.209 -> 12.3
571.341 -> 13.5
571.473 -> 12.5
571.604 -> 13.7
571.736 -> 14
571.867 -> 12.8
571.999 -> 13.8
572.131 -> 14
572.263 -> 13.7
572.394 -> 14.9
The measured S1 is 0.02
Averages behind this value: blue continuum 13.9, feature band 13.9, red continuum 14.1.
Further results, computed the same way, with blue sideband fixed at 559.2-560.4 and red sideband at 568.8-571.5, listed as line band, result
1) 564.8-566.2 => 0.01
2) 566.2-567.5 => -0.04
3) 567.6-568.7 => -0.01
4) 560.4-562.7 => -0.07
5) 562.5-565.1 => -0.07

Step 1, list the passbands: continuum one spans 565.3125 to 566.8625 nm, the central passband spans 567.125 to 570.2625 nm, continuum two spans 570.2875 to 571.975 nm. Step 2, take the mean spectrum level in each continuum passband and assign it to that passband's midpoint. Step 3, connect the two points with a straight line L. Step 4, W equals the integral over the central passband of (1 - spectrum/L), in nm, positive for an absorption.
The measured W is -0.14 nm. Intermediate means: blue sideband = 14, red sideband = 13.2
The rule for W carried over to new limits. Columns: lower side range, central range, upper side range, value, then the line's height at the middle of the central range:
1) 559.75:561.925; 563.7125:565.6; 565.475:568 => 0.00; 13.9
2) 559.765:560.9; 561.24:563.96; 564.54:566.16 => 0.02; 14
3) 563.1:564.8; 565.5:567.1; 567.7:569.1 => -0.01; 13.9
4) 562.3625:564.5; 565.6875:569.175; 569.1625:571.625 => -0.03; 13.8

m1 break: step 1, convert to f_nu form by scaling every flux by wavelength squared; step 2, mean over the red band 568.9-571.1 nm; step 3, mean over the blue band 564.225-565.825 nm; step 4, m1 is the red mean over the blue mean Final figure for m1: 1.02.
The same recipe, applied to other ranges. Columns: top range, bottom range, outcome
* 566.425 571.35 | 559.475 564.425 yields 1.03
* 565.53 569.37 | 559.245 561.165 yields 1.04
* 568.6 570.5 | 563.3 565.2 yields 1.05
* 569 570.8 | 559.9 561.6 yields 1.06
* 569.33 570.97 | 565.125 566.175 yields 1.05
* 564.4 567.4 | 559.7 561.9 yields 1.03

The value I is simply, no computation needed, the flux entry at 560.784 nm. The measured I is 15.2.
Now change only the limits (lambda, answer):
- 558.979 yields 13.5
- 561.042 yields 14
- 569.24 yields 15.5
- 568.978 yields 13.6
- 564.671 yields 15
